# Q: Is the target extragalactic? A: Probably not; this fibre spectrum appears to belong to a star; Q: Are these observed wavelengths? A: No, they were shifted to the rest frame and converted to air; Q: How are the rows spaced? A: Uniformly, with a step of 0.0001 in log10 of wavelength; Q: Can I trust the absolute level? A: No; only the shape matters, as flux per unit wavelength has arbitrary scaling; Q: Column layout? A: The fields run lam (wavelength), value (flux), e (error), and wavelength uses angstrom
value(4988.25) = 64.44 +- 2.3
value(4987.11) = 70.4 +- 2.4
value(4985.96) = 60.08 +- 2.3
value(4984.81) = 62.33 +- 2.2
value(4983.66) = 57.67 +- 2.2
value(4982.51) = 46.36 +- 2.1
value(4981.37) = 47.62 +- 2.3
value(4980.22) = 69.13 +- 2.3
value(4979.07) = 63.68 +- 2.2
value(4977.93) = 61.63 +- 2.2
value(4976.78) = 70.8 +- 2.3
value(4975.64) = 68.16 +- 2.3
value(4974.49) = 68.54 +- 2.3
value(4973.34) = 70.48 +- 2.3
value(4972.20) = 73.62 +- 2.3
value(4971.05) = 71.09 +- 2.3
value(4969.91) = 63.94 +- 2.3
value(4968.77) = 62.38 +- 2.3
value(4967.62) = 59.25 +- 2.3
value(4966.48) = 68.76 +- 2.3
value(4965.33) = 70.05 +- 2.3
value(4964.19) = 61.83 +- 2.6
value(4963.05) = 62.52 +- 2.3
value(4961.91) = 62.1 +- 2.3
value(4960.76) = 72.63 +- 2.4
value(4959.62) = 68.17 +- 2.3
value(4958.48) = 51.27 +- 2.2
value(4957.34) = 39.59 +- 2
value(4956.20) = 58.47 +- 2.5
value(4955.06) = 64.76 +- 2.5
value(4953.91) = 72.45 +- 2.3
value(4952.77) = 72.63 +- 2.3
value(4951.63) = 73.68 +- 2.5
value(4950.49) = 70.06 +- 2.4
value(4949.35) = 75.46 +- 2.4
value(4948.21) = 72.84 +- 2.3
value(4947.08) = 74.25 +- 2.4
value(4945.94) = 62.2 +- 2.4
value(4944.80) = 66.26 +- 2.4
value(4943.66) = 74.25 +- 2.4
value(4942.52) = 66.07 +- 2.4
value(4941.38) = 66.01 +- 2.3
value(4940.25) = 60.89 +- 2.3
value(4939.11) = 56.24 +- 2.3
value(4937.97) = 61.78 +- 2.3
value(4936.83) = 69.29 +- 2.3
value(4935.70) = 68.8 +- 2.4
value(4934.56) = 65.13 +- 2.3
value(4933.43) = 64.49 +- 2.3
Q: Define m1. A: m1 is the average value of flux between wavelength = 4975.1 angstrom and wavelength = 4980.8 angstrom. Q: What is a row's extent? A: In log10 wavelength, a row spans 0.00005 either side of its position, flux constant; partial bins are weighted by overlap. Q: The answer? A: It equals 66.7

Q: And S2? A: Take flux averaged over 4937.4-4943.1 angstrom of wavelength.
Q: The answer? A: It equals 62.2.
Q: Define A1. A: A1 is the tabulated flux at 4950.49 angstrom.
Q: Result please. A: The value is 70.06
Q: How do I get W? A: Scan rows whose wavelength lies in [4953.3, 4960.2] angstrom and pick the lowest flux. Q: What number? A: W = 39.59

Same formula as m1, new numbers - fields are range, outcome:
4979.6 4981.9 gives 58.5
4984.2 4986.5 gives 61.1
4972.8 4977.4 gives 69.3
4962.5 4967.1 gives 65.8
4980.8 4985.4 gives 53.5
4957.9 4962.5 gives 63.5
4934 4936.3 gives 67.1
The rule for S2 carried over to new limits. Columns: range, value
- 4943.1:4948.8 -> 70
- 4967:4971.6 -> 64.3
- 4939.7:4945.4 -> 66.7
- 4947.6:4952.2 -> 73.2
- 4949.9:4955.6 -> 70.7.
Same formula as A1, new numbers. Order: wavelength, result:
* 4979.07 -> 63.68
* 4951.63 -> 73.68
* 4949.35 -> 75.46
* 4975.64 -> 68.16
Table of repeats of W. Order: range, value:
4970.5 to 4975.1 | 68.54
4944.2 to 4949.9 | 62.2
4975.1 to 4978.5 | 61.63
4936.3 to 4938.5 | 61.78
